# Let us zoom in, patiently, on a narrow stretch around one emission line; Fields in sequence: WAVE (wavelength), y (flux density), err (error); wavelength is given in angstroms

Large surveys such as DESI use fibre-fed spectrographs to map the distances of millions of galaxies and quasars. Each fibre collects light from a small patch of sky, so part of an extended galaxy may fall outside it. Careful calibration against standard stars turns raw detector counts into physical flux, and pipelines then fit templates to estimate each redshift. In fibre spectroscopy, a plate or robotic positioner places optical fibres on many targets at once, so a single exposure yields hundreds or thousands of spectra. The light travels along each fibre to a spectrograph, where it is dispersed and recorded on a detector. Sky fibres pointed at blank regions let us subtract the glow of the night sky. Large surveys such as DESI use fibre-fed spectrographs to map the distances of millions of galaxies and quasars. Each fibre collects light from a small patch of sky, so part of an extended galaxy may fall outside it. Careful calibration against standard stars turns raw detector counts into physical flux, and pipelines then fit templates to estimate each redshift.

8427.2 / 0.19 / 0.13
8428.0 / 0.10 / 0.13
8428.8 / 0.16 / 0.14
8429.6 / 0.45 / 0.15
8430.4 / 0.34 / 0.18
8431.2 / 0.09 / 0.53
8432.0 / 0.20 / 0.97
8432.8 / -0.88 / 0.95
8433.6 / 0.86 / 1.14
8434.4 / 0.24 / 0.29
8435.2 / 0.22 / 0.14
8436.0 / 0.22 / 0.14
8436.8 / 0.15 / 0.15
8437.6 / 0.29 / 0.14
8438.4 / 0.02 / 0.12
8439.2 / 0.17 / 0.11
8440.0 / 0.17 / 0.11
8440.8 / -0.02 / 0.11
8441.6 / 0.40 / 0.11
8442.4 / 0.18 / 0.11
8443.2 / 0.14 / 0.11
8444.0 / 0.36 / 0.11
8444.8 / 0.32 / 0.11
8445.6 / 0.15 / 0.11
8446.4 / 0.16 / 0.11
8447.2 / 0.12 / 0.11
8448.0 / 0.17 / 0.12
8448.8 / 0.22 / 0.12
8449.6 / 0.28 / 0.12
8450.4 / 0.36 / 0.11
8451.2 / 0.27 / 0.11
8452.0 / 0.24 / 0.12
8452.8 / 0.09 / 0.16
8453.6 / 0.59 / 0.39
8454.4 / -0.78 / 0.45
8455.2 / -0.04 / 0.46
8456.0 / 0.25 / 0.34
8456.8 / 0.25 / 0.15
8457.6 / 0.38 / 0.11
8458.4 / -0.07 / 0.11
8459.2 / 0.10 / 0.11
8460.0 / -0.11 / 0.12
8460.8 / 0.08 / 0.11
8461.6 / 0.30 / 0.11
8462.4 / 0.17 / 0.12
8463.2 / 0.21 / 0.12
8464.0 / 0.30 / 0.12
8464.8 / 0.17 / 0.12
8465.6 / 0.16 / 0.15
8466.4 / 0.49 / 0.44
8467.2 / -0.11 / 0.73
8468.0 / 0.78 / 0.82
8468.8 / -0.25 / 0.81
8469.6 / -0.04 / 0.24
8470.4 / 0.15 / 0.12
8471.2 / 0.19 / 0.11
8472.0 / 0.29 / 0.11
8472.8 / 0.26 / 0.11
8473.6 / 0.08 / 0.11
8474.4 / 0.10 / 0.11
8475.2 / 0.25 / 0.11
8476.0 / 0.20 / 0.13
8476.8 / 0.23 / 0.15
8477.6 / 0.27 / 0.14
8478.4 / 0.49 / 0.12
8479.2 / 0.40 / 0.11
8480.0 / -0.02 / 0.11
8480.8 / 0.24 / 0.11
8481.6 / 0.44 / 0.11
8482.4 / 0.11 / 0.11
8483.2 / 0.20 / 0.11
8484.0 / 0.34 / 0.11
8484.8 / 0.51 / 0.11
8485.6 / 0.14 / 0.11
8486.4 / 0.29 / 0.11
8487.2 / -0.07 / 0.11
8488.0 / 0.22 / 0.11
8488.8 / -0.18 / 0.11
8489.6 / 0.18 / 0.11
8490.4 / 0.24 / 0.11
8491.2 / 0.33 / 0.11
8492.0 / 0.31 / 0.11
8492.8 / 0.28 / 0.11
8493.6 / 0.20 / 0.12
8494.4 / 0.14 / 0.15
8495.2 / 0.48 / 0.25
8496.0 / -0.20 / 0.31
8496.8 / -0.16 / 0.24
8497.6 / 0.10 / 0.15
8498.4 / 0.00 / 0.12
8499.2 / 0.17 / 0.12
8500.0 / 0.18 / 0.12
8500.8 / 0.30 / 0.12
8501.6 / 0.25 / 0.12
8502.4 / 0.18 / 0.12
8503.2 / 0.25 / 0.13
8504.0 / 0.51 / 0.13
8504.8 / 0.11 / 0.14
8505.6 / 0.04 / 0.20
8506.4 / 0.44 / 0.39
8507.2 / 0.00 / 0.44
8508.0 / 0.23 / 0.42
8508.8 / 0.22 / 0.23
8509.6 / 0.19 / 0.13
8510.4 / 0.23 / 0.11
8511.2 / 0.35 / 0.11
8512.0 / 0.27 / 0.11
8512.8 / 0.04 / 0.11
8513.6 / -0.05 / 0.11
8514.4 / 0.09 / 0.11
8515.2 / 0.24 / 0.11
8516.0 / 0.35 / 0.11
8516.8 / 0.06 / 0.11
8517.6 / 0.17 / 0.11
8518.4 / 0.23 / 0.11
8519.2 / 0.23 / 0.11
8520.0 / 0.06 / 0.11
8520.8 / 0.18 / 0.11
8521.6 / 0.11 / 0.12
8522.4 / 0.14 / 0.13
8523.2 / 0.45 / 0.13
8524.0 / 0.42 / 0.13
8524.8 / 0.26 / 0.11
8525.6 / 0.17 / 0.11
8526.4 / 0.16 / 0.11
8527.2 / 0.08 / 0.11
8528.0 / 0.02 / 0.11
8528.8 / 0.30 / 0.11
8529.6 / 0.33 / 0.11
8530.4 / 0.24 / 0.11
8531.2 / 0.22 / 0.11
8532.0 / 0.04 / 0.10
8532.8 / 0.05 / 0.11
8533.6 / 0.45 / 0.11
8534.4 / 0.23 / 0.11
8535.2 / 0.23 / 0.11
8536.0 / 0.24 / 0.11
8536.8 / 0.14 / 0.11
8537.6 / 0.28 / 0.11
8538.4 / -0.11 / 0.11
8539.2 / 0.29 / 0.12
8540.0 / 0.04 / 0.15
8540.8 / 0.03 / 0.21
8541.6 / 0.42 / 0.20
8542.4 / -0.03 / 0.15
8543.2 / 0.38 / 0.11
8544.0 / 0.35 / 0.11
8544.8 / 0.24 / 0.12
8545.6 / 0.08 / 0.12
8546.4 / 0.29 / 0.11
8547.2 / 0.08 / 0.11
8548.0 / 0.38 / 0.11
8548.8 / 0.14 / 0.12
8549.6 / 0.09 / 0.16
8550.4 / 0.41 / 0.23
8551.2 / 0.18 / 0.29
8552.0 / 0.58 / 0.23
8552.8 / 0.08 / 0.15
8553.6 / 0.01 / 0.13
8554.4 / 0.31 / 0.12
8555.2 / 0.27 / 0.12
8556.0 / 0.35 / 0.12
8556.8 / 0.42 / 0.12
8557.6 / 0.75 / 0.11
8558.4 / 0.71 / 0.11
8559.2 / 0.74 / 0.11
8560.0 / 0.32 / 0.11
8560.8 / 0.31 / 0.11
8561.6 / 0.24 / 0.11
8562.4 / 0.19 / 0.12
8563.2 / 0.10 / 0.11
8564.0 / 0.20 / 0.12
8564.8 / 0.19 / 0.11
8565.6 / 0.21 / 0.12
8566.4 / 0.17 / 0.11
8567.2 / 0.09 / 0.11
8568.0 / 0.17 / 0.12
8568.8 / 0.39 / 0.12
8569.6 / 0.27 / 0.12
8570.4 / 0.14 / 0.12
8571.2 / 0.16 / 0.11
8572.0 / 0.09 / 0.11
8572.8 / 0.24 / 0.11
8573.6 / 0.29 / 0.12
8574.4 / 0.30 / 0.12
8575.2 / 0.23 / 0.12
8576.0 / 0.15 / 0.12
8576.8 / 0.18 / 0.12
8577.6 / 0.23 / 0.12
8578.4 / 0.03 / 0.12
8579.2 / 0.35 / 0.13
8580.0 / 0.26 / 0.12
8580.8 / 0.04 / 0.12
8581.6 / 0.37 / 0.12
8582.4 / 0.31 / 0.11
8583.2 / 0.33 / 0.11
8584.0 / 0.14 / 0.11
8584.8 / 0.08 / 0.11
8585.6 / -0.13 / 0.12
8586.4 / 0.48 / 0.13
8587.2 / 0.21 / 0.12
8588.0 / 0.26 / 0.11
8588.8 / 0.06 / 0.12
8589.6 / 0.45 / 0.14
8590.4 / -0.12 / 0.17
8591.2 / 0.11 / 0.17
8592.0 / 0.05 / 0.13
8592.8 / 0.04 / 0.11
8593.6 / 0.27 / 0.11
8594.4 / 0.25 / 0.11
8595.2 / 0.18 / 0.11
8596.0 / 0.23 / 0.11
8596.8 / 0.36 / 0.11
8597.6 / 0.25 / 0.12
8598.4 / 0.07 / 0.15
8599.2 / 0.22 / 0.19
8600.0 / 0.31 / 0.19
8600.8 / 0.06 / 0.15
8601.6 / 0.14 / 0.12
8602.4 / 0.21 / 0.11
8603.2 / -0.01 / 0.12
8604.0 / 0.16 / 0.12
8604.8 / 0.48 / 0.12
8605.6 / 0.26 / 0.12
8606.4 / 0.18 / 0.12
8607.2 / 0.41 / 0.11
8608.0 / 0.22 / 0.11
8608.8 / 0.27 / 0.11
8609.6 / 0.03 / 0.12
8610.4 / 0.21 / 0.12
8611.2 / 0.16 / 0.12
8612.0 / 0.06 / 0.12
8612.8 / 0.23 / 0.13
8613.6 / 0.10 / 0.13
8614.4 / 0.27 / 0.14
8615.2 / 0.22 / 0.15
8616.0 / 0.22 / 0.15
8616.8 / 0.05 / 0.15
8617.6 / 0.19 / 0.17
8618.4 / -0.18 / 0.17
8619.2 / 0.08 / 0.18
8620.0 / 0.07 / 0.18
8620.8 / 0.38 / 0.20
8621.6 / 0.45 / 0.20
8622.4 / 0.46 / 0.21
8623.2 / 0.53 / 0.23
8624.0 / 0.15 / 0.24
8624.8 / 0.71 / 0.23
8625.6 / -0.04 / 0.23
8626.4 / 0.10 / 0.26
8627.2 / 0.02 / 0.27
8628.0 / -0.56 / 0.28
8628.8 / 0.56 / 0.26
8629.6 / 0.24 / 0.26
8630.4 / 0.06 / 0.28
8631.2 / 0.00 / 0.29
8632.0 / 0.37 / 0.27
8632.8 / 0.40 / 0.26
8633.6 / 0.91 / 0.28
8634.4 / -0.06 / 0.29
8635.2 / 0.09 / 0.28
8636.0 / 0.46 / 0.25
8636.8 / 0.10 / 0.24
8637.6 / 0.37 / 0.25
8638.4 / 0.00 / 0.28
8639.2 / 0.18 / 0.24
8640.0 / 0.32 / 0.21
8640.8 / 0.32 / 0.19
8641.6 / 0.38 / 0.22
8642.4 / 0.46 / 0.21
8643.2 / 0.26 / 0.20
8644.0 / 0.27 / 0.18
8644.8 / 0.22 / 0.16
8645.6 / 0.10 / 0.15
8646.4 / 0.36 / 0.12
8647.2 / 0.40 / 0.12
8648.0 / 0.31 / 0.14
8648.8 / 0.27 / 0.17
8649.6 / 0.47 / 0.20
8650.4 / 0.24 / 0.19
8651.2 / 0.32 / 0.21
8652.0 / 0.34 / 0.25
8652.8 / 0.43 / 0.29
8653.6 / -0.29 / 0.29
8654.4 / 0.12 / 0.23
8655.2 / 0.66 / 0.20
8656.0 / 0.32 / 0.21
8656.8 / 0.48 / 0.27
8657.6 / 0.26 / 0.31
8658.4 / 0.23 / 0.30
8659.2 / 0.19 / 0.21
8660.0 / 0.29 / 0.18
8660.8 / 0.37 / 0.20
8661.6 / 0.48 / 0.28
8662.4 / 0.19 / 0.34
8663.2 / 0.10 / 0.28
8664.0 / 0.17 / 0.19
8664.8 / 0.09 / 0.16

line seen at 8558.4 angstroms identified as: H-gamma 4340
